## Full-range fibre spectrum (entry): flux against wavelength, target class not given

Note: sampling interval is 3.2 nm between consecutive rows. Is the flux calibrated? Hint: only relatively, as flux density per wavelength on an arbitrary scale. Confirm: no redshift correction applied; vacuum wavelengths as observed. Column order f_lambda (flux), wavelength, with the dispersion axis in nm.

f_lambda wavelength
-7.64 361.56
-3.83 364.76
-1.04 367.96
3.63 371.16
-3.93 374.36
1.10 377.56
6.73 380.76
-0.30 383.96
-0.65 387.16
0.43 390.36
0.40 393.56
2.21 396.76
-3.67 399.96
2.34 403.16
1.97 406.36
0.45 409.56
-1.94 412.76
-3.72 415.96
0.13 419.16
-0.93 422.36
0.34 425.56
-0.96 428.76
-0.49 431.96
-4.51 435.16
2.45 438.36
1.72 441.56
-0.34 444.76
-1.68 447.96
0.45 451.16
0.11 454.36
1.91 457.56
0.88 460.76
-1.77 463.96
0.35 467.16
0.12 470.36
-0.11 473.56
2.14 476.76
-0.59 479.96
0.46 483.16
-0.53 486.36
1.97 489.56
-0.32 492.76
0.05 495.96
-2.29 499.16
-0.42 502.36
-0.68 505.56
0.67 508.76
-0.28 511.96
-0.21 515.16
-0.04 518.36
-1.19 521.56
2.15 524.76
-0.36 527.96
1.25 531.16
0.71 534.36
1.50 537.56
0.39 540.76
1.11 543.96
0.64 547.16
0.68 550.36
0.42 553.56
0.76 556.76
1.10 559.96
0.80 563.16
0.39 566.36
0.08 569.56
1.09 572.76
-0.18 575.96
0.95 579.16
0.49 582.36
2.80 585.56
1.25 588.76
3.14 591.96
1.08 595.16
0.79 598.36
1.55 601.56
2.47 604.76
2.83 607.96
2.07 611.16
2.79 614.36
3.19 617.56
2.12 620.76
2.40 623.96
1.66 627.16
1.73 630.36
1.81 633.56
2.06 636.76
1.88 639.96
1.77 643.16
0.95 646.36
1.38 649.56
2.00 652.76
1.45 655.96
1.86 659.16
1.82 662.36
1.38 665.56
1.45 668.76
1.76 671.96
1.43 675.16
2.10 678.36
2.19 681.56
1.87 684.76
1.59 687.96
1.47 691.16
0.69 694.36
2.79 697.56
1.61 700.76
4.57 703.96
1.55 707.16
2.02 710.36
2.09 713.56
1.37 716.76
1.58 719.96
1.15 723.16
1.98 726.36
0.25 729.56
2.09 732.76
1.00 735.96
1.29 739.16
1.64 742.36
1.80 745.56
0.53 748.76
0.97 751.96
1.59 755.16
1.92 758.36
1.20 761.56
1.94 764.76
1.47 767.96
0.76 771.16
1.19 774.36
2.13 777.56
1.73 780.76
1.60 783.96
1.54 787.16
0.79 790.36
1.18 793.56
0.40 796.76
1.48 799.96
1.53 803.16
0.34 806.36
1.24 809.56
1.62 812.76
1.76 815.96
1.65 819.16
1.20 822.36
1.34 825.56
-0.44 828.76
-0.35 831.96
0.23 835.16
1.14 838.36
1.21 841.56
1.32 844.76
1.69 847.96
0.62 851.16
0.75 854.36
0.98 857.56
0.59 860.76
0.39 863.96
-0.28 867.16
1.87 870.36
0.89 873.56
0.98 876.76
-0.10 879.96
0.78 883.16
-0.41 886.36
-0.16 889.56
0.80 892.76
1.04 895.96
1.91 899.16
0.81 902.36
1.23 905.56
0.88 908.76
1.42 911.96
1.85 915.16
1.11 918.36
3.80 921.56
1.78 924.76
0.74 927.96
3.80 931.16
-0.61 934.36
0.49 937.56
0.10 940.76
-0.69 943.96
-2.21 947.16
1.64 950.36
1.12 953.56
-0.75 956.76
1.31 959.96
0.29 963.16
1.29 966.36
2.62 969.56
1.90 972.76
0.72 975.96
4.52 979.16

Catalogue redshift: 0.404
